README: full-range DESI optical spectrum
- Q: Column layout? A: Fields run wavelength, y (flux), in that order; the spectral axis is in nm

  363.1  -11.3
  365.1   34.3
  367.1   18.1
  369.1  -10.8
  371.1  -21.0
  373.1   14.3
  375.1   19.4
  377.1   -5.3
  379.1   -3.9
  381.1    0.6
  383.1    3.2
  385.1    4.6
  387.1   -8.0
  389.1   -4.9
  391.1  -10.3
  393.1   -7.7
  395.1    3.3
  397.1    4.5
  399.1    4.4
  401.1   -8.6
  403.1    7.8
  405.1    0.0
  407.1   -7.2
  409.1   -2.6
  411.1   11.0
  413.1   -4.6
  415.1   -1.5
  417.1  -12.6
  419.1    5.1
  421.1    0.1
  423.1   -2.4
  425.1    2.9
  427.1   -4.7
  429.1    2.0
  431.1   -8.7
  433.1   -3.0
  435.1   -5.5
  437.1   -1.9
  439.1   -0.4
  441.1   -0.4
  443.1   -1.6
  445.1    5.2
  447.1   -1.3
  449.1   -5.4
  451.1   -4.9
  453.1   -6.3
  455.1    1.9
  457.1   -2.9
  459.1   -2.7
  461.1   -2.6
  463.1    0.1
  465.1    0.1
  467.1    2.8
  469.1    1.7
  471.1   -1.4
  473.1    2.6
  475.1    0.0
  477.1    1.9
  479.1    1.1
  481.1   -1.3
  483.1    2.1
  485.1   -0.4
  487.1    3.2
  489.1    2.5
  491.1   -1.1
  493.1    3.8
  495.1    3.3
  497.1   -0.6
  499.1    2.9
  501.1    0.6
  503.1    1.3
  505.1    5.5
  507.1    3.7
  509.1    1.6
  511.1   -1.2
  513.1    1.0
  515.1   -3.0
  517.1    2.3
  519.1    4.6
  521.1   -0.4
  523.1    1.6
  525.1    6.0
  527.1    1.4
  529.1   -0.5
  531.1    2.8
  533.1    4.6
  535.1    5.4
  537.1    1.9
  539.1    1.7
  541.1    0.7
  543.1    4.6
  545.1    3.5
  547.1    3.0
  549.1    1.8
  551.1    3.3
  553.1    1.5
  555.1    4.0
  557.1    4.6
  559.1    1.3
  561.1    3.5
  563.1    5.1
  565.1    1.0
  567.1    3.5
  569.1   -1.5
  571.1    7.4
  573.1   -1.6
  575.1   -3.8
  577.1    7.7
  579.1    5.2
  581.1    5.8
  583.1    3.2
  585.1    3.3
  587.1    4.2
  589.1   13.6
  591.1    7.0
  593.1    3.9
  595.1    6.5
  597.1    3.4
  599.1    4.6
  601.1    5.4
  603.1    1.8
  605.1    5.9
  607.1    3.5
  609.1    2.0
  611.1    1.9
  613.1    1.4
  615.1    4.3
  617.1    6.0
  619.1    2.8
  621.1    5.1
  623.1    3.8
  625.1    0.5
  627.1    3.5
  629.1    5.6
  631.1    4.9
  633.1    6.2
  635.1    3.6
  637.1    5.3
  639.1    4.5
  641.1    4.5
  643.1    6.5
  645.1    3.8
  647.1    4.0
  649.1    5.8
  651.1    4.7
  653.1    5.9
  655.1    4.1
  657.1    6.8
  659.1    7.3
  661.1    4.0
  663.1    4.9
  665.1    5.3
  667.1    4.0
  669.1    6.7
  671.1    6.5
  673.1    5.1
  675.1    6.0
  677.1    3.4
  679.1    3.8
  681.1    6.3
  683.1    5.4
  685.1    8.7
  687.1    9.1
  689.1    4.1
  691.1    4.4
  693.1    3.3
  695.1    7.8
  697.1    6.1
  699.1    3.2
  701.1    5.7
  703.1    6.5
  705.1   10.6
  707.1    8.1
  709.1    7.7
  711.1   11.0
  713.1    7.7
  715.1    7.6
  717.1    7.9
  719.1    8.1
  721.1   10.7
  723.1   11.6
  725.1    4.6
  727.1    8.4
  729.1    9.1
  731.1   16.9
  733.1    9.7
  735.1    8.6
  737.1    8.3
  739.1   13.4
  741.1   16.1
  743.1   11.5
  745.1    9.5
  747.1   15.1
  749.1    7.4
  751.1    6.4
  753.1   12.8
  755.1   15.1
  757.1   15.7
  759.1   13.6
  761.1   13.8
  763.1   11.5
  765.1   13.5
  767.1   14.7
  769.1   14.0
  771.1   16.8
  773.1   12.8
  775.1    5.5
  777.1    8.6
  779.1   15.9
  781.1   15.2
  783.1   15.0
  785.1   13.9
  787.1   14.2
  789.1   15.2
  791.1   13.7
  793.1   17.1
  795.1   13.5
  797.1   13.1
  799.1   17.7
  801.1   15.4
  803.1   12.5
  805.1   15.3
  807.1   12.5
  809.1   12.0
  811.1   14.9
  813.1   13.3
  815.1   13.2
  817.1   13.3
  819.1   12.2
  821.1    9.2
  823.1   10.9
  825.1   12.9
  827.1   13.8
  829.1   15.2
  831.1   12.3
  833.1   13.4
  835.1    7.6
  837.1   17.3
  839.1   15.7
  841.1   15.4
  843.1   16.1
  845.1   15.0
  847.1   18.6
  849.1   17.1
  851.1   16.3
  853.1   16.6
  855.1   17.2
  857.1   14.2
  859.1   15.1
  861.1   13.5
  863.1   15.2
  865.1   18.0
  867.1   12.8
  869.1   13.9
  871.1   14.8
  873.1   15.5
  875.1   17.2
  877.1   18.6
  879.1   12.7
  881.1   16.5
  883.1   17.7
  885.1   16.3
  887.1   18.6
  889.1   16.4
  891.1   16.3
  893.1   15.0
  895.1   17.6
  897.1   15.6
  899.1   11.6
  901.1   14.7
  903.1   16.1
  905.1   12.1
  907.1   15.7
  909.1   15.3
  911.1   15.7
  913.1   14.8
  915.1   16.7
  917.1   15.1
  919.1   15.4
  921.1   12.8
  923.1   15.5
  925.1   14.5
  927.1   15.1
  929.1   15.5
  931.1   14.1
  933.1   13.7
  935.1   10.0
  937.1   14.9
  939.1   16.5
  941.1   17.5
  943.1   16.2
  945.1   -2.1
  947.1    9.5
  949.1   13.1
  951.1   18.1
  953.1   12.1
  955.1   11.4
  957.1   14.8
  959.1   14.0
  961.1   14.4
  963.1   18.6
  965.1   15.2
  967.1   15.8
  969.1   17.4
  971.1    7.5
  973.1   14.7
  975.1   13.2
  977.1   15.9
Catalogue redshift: 0.893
